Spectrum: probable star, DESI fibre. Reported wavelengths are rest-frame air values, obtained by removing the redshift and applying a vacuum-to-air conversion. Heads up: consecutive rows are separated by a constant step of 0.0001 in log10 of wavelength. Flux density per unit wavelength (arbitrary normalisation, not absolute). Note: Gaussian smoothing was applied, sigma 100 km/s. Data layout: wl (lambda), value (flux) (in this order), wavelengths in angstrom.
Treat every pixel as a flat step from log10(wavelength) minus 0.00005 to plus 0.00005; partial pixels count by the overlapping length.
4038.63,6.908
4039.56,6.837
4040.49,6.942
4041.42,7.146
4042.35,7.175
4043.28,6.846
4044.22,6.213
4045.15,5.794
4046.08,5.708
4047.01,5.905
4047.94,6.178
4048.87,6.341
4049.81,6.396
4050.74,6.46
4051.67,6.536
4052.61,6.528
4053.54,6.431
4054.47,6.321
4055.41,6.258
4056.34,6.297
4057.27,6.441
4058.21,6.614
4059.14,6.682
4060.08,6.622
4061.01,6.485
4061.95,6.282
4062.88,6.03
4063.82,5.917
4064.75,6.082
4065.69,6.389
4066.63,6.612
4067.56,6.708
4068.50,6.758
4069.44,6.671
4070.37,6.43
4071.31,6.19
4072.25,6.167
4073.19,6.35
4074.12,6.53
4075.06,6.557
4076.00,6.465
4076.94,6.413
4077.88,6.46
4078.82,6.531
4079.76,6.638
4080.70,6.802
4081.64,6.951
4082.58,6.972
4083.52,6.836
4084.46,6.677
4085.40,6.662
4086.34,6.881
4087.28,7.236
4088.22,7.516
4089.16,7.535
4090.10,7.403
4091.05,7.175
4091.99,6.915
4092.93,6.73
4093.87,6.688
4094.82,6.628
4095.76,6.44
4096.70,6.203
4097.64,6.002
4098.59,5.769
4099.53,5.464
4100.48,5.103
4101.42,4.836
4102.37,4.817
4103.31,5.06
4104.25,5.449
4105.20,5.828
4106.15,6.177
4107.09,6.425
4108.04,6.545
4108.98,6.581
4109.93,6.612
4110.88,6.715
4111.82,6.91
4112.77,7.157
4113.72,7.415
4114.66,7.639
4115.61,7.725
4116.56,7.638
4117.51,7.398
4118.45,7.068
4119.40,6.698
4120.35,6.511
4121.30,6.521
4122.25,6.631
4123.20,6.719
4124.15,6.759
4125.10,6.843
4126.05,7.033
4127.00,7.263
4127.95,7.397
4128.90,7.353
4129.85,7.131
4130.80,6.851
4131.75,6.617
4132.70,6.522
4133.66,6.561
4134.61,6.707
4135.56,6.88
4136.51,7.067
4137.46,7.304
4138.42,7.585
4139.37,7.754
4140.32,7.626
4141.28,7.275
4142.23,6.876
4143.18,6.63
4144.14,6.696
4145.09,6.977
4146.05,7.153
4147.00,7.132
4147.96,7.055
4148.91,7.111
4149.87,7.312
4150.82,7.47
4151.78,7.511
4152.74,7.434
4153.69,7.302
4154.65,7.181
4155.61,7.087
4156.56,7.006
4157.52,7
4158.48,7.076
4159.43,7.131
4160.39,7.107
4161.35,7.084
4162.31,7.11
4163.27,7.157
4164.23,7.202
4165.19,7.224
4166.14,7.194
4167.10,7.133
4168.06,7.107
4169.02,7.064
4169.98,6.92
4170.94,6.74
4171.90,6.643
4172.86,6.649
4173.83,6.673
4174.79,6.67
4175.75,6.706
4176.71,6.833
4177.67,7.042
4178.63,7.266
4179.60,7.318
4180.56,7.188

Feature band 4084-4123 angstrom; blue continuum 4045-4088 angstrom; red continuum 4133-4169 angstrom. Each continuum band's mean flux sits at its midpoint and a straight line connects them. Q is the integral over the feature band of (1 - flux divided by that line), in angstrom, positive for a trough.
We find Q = 1.1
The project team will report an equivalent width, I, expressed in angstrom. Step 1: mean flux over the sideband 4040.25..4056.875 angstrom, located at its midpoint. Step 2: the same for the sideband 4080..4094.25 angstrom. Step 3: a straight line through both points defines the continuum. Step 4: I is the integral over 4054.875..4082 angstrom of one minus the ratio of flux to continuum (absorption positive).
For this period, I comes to 1.03 angstrom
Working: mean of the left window 6.41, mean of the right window 7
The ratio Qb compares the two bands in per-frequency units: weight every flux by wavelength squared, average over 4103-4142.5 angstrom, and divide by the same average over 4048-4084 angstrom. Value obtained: 1.09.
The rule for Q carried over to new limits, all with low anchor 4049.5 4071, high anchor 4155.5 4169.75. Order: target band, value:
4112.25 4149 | -0.8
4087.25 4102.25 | 0.5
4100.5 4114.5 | 1.2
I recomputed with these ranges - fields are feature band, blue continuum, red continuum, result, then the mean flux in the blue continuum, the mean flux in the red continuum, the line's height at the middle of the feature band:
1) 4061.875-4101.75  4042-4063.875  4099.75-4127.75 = -0.4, 6.35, 6.55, 6.45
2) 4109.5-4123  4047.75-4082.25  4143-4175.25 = -0.5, 6.45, 7.06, 6.78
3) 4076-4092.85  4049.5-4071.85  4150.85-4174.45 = -0.8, 6.42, 7.08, 6.57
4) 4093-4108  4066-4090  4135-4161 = 2.2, 6.71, 7.17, 6.86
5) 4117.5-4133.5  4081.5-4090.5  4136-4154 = 0.7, 7.07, 7.22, 7.17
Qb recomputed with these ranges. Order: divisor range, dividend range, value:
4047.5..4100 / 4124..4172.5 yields 1.12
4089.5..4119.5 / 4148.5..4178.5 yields 1.12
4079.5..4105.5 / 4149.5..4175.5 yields 1.14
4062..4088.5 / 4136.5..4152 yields 1.13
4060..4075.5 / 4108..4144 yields 1.13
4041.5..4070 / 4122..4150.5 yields 1.14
